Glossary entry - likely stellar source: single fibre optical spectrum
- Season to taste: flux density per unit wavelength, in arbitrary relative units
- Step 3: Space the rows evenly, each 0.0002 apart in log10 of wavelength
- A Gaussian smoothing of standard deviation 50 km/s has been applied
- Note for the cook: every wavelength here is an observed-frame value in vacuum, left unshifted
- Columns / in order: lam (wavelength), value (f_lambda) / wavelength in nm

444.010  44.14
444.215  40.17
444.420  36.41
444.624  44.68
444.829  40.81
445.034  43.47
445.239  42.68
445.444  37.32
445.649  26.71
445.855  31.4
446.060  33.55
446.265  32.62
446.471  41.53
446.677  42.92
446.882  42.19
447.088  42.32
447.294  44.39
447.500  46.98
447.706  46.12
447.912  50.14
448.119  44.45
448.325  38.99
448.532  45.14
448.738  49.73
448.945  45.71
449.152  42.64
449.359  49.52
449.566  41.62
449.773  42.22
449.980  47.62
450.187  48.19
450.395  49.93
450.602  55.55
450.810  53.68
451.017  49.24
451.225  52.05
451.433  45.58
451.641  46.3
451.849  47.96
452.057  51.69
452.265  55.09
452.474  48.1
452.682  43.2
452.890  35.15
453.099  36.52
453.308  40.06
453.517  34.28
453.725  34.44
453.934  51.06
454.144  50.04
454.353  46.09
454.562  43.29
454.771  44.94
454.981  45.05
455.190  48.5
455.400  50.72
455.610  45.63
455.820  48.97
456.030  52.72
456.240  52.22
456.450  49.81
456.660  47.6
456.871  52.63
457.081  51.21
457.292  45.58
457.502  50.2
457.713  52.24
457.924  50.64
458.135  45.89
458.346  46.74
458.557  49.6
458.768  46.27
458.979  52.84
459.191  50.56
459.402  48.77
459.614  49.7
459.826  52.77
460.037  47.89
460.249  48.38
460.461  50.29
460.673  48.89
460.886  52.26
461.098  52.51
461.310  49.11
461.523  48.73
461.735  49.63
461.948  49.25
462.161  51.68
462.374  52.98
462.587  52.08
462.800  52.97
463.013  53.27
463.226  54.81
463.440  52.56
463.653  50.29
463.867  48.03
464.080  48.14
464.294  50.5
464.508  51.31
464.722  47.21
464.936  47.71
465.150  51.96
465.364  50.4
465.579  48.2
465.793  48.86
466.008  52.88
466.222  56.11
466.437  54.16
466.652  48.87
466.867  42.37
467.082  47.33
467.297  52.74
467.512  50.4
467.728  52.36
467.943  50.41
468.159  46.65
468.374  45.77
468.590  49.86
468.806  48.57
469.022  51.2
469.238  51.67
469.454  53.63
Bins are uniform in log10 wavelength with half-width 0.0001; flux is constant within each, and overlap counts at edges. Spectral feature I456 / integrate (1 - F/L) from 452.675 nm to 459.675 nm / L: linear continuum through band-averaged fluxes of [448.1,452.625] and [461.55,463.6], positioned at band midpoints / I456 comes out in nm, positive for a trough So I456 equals 0.41 nm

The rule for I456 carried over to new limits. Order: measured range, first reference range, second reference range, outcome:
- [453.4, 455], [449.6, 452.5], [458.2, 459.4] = 0.19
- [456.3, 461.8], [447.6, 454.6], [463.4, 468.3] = -0.18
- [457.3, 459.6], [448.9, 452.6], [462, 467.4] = 0.02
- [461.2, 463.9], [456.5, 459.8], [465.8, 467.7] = -0.07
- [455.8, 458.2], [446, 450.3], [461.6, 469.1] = -0.15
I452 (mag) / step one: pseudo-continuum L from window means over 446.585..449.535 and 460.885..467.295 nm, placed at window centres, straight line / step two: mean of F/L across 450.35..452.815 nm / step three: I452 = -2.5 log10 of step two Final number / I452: -0.08 mag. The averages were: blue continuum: 45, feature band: 49.7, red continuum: 50.5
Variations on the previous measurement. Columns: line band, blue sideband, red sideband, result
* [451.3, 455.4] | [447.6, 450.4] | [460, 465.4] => 0.057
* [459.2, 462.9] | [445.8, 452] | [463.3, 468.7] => -0.043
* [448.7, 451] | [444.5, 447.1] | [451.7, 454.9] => -0.153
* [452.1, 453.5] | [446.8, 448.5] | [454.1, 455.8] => 0.079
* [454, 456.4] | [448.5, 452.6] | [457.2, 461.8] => 0.020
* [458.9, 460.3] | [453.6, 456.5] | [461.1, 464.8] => -0.018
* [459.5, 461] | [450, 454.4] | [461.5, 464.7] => -0.004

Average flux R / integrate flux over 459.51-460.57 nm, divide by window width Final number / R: 49.8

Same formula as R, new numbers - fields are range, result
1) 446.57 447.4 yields 43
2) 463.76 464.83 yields 49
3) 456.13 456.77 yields 49.9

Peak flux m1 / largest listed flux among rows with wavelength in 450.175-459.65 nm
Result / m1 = 55.55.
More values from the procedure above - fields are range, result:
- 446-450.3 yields 50.14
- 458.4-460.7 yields 52.84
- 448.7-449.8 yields 49.73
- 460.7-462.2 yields 52.51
